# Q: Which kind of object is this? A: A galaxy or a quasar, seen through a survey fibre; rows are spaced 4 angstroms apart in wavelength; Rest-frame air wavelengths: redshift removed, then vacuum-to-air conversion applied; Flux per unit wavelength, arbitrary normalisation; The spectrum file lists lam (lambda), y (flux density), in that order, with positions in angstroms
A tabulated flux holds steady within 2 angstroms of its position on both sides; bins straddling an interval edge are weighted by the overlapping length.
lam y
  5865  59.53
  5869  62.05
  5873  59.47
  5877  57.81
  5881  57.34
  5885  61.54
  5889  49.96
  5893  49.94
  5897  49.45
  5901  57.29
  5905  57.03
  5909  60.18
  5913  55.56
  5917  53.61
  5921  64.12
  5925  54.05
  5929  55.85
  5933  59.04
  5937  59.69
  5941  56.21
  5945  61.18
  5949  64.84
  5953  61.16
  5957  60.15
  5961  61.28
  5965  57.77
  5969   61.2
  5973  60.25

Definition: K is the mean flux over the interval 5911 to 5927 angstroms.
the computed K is 56.8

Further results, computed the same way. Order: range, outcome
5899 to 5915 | 57.5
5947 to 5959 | 62.1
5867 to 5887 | 59.6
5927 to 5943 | 57.7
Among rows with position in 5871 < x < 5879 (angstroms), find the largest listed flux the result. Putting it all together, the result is 59.47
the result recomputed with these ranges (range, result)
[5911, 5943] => 64.12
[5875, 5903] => 61.54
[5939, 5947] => 61.18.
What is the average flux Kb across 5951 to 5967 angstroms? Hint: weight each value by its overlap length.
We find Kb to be 60.1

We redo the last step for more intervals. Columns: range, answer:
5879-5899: 53.6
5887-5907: 52.7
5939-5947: 58.7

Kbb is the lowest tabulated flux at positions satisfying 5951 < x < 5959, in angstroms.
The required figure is 60.15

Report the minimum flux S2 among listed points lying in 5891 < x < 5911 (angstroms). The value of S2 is 49.45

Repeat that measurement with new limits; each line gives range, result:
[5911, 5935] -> 53.61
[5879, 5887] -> 57.34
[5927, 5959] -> 55.85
